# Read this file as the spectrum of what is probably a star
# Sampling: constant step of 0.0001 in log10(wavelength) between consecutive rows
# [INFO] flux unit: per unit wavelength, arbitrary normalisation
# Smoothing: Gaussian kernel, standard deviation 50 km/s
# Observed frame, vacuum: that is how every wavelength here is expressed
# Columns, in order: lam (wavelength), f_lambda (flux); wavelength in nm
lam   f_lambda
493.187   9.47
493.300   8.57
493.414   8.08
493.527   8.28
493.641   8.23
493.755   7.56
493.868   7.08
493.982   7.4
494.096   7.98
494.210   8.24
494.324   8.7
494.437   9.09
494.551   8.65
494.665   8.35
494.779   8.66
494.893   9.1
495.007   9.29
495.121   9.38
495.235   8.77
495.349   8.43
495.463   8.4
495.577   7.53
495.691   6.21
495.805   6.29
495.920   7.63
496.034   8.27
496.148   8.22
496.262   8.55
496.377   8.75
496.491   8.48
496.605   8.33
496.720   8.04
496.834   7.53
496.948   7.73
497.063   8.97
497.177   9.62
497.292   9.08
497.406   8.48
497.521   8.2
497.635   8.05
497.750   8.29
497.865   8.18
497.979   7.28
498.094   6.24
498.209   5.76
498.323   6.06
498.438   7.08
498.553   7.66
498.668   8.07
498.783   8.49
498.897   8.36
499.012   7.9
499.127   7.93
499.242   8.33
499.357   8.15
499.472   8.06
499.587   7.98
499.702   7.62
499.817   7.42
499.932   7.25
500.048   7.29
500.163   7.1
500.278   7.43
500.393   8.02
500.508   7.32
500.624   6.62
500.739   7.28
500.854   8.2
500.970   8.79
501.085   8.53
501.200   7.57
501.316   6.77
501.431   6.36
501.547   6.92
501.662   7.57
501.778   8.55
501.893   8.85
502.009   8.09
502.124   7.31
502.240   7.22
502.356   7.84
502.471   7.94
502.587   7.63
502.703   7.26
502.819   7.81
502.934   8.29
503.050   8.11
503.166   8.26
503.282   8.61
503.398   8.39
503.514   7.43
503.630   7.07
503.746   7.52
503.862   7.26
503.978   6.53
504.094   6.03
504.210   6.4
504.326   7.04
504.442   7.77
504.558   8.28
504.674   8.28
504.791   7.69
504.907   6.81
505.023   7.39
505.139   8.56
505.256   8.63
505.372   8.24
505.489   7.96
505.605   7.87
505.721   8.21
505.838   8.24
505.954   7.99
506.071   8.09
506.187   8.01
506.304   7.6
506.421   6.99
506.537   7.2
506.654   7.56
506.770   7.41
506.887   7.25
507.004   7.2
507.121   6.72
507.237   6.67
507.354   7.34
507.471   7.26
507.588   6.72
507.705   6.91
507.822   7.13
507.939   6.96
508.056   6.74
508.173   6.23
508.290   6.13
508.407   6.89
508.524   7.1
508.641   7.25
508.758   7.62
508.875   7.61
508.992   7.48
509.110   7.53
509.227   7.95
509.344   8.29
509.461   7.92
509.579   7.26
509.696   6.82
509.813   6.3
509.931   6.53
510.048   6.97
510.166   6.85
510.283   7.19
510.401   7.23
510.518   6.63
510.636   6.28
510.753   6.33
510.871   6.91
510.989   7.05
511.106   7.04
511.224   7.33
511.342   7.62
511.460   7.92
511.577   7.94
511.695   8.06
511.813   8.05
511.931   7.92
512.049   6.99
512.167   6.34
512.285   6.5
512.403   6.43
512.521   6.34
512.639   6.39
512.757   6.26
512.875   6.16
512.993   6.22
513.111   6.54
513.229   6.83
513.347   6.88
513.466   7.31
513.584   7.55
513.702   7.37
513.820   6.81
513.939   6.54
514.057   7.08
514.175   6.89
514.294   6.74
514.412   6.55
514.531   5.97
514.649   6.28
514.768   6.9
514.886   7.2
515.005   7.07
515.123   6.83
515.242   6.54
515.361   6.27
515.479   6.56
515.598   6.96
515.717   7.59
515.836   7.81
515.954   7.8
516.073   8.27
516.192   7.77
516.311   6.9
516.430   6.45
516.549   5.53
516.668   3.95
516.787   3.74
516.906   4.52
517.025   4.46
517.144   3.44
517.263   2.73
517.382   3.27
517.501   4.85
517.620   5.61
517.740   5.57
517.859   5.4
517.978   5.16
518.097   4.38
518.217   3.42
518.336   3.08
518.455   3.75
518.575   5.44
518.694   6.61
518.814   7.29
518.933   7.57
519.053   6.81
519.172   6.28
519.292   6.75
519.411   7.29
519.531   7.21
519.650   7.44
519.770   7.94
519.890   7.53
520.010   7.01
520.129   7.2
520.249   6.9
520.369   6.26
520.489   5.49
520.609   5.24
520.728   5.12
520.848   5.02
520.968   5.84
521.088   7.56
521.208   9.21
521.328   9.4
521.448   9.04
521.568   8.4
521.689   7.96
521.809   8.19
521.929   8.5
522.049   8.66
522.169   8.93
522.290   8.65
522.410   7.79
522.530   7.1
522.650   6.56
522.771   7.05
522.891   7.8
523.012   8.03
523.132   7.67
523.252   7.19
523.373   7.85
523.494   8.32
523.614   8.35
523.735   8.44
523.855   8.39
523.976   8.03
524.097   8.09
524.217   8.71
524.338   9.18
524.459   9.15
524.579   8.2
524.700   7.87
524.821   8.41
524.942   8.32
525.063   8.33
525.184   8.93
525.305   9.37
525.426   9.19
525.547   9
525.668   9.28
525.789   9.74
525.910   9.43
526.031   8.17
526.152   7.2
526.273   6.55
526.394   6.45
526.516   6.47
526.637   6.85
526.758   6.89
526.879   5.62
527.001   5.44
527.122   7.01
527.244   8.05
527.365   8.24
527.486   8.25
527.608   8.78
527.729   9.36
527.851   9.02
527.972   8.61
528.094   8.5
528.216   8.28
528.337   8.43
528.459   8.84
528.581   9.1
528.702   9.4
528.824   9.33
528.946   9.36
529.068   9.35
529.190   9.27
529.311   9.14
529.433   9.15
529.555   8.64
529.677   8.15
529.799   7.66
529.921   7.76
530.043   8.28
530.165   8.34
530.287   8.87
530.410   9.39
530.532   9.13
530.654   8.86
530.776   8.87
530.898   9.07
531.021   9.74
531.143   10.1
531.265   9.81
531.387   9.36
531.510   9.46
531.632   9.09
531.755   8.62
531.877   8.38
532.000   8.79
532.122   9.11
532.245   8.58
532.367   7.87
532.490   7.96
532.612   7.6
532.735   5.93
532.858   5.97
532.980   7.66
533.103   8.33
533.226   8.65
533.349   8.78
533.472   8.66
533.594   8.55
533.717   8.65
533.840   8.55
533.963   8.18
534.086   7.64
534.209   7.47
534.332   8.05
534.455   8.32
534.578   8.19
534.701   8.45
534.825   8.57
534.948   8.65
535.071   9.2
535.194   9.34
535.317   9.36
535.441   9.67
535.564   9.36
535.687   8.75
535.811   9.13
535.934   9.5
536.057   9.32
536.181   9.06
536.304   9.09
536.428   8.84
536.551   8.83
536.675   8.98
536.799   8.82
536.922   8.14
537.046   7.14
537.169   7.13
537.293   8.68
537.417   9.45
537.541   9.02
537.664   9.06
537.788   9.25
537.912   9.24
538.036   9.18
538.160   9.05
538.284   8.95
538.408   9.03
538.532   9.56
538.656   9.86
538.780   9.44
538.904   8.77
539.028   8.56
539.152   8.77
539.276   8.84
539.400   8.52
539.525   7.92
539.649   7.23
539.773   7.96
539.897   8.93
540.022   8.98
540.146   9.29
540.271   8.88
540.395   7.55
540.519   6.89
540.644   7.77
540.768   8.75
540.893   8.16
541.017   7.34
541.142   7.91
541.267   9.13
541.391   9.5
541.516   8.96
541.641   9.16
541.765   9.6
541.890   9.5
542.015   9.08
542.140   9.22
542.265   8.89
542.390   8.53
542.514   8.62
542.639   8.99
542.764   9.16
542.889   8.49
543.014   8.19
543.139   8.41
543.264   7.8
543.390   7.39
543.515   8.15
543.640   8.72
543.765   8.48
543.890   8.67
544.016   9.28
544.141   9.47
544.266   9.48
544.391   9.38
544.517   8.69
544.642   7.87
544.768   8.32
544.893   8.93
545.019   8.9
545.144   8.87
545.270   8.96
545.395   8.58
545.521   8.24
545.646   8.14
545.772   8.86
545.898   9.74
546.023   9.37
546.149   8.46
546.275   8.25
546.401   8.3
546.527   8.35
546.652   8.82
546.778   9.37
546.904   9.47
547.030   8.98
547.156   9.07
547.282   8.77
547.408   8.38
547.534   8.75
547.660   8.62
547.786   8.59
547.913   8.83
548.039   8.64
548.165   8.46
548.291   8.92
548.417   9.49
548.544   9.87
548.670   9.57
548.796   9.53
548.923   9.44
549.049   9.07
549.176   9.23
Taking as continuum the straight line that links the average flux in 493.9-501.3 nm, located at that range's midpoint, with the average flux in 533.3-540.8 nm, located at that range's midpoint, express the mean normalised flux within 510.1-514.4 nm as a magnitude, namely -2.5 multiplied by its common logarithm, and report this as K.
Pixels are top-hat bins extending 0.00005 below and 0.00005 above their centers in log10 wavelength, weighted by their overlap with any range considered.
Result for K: 0.18 mag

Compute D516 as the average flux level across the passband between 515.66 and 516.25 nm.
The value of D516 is 7.85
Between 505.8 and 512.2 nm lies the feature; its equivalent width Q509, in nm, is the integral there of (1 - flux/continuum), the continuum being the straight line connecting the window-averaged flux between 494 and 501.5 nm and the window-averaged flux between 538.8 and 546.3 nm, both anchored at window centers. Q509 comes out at 0.70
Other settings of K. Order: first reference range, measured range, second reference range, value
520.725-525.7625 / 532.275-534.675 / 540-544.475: 0.06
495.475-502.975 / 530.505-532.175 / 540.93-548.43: -0.09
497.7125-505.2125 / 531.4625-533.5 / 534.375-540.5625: 0.06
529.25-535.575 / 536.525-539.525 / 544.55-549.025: -0.02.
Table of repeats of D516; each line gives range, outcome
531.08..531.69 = 9.58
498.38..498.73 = 7.6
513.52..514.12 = 7.08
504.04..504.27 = 6.23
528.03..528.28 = 8.39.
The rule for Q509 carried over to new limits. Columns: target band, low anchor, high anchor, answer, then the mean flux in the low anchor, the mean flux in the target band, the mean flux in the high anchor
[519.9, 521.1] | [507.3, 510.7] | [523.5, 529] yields 0.26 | 7.07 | 6.17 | 8.28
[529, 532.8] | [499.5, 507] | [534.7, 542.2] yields -0.08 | 7.65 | 8.72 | 8.79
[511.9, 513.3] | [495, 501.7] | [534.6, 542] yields 0.28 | 7.82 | 6.55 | 8.78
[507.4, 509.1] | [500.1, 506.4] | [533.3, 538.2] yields 0.18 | 7.69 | 7.02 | 8.73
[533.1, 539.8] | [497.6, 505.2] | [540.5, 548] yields -0.18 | 7.61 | 8.73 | 8.7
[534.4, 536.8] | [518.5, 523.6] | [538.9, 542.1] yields -0.22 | 7.34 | 8.97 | 8.54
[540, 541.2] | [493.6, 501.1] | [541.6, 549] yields 0.09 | 7.96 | 8.13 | 8.83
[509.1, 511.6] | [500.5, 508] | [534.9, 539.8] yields 0.21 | 7.57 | 7.16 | 8.87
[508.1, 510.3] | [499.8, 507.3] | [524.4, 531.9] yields 0.19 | 7.61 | 7.15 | 8.52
